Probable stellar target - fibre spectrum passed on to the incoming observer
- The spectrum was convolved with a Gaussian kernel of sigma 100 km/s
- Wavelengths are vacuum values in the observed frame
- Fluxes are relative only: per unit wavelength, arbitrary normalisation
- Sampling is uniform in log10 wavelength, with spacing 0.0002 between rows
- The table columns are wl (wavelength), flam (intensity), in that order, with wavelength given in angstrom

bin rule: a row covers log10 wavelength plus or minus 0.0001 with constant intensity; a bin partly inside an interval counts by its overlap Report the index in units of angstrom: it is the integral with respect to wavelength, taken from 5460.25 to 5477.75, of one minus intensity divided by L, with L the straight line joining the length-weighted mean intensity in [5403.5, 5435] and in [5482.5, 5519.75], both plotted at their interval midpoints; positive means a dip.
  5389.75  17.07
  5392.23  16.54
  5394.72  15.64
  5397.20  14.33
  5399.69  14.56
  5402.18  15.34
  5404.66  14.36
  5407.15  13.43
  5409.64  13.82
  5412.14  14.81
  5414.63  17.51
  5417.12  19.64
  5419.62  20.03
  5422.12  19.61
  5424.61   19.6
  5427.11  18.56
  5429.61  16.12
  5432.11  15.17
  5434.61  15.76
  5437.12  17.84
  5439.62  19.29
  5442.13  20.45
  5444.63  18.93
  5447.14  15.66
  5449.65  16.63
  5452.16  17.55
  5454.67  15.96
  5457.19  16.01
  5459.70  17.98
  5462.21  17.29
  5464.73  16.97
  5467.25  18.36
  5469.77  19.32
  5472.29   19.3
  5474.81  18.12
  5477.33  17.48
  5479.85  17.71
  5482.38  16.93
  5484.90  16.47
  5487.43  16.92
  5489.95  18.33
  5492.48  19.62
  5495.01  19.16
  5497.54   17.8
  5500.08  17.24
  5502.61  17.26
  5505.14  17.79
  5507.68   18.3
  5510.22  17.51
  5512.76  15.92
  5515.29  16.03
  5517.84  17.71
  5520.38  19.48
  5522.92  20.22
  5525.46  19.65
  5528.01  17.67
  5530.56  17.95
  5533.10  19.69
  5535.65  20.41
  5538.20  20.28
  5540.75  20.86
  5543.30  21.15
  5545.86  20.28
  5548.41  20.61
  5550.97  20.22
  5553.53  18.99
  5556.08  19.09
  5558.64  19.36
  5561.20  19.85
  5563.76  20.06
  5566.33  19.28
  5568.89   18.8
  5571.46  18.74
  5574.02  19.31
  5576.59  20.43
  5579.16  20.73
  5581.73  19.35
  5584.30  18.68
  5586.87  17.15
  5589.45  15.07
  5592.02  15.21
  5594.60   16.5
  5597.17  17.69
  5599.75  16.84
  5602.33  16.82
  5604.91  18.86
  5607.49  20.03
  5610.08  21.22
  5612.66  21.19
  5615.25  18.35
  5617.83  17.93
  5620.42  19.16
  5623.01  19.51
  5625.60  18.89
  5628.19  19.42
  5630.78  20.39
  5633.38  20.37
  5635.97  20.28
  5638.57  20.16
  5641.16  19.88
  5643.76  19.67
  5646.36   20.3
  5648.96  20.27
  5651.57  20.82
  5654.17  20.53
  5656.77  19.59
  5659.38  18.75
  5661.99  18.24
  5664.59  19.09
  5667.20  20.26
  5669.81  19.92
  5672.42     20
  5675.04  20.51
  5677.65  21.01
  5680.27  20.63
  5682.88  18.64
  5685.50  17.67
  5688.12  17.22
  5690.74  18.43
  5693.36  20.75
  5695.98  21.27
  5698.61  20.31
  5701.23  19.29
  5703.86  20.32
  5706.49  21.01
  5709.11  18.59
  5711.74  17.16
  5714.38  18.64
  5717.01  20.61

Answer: -0.9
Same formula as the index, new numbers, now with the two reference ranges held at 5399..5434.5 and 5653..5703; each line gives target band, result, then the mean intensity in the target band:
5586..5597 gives 1.48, 16.1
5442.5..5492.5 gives -1.11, 17.6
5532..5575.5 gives -3.95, 19.8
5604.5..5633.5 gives -1.05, 19.6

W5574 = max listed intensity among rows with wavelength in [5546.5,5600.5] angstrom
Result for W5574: 20.73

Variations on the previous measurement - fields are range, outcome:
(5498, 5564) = 21.15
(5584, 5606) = 18.86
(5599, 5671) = 21.22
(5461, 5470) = 19.32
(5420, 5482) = 20.45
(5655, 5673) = 20.26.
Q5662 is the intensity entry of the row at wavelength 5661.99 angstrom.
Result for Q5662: 18.24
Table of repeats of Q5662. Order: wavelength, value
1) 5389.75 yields 17.07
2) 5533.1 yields 19.69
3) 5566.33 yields 19.28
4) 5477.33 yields 17.48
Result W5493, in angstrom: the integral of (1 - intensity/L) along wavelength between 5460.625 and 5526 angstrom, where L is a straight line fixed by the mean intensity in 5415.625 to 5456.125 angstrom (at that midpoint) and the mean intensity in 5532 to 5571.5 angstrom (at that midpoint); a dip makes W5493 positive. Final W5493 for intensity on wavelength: 3.28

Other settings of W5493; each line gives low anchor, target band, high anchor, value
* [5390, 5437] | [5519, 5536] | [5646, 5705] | -1.30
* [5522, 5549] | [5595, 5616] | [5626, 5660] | 1.24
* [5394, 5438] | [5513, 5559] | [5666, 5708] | -3.59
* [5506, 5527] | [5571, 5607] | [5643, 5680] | 1.95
